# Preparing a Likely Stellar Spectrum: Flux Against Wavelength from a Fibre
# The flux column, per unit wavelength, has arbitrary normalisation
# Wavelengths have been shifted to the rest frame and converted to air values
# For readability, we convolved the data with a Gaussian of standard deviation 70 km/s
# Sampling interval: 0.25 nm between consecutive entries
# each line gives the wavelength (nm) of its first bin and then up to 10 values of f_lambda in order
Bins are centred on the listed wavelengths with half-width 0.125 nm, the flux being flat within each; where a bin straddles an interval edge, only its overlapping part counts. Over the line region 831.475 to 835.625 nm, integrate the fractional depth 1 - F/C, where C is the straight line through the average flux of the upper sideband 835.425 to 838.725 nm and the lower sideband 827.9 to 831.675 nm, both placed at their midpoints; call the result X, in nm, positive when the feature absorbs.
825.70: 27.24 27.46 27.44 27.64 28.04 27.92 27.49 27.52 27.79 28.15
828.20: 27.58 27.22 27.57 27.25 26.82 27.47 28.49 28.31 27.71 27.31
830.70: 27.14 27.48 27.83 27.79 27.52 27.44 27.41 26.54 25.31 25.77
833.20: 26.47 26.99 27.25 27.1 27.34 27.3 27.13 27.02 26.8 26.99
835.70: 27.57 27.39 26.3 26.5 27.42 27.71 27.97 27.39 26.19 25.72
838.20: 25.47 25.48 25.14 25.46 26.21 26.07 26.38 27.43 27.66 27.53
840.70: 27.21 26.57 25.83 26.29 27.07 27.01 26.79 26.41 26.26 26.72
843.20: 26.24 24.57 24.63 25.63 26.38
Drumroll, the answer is 0.03 nm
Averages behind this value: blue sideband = 27.6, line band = 26.9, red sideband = 26.7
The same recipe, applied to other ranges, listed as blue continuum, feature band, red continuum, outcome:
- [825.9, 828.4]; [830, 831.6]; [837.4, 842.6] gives -0.014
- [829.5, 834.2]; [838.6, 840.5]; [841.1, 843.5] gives 0.010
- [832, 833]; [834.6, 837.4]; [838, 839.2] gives -0.141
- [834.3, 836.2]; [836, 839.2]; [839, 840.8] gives 0.068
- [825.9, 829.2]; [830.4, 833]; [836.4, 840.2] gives 0.008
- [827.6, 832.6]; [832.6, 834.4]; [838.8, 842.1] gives 0.039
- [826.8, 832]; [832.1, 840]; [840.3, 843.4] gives 0.125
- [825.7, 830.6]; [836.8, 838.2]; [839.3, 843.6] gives 0.001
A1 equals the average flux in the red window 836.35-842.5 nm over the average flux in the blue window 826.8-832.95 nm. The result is 0.97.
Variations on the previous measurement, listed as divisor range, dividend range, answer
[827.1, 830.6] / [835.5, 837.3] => 0.99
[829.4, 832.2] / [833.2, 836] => 0.98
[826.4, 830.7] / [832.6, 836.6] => 0.97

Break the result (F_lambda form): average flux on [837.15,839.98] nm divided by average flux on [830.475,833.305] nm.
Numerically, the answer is 1.0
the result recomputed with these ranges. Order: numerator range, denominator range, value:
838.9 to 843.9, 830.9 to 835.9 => 0.98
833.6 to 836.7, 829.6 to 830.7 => 0.97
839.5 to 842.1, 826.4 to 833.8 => 0.98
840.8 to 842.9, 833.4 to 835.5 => 0.98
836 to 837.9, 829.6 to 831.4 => 0.97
